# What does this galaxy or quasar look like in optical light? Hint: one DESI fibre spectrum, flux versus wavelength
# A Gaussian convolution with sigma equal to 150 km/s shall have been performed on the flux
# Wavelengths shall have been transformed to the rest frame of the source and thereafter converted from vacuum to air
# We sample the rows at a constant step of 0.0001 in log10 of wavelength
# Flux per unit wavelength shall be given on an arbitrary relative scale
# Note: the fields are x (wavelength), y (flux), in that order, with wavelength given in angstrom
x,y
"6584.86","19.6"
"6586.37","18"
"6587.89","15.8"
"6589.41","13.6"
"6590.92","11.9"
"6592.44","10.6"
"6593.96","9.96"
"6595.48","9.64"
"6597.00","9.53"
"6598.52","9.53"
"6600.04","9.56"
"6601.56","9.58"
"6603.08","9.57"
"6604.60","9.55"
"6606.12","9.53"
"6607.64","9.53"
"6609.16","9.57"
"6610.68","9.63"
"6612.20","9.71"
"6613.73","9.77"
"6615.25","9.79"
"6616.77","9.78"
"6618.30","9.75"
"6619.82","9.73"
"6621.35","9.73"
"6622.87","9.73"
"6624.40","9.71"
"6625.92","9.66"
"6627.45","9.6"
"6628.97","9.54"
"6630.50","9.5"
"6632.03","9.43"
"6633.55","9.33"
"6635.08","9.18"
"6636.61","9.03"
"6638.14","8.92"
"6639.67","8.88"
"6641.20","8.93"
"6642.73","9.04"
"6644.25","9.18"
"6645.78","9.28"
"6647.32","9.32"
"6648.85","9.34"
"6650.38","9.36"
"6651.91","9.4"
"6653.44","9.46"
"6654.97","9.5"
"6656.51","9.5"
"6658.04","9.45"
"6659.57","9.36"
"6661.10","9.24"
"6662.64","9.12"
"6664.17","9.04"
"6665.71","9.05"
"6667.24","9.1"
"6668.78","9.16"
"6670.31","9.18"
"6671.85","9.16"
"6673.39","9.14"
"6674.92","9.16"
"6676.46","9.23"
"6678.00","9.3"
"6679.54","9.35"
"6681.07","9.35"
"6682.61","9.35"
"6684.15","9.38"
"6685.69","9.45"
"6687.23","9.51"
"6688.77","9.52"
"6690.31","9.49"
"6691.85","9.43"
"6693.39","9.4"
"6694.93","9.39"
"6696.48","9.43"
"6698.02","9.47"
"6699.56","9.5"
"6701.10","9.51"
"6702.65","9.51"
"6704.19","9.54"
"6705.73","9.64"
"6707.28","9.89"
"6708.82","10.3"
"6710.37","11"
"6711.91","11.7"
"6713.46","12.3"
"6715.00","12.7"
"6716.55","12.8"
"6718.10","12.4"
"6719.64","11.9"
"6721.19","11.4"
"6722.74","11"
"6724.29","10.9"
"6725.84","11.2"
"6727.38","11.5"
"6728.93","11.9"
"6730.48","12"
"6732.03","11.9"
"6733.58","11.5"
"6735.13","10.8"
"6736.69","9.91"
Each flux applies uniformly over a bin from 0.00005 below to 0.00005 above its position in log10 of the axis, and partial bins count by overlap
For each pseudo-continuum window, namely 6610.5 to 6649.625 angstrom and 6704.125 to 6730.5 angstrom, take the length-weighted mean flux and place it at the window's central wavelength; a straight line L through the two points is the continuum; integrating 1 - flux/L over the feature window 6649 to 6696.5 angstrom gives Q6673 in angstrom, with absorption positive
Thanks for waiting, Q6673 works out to 4.8 angstrom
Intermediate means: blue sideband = 9.44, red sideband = 11.4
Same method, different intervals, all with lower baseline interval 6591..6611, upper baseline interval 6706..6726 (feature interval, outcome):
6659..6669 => 1.44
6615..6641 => 1.74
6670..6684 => 2.09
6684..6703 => 2.84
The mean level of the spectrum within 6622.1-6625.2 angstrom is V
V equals 9.74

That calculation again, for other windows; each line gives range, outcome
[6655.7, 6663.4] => 9.33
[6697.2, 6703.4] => 9.5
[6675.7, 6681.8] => 9.31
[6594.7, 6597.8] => 9.58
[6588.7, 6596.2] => 11.1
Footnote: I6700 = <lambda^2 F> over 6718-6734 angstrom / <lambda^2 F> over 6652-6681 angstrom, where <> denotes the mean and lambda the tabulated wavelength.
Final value 1.27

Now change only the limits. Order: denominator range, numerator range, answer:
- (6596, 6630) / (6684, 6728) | 1.12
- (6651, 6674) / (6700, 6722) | 1.21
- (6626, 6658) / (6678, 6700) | 1.03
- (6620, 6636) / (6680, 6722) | 1.10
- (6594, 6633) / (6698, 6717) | 1.13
